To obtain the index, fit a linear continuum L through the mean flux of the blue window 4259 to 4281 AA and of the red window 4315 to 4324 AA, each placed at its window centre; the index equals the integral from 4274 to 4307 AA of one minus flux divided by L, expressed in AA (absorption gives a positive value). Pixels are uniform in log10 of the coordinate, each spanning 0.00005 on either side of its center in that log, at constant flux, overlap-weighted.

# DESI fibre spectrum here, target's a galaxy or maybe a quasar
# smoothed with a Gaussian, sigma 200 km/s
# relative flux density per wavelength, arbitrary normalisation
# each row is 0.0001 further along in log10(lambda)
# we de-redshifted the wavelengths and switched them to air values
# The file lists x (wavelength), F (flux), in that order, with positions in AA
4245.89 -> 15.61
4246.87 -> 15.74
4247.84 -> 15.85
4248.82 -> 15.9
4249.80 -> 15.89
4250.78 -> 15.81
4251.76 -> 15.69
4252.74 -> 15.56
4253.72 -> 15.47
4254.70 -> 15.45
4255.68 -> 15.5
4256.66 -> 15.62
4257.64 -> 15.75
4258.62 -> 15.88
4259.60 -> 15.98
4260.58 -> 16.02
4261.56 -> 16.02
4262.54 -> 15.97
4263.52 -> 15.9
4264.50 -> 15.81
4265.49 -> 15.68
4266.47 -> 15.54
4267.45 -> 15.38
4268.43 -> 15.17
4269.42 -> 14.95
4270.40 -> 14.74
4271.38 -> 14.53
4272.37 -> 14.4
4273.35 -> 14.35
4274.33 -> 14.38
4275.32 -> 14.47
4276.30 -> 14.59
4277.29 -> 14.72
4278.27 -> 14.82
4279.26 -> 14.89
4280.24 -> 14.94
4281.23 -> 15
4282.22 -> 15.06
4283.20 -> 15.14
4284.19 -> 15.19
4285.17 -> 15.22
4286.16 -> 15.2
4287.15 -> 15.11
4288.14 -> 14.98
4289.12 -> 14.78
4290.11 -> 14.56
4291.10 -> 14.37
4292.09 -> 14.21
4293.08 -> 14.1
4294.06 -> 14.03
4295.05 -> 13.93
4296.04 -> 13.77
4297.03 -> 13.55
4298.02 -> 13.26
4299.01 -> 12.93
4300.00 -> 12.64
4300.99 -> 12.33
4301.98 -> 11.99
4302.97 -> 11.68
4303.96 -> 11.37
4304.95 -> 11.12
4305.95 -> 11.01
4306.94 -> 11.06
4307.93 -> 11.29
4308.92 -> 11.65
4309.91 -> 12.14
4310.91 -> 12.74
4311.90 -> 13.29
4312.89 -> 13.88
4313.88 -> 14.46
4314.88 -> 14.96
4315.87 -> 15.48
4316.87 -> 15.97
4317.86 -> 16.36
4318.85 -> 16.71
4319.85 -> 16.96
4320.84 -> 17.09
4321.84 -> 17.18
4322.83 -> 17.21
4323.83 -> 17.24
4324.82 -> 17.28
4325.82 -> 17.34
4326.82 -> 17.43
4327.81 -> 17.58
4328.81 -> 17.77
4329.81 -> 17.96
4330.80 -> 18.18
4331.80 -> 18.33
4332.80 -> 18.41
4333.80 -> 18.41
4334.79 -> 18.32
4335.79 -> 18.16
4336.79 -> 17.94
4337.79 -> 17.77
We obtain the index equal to 3.9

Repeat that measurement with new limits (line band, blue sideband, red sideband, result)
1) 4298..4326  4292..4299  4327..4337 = 3.1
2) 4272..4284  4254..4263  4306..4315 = -0.1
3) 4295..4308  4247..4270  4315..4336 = 3.5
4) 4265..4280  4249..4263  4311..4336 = 1.1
